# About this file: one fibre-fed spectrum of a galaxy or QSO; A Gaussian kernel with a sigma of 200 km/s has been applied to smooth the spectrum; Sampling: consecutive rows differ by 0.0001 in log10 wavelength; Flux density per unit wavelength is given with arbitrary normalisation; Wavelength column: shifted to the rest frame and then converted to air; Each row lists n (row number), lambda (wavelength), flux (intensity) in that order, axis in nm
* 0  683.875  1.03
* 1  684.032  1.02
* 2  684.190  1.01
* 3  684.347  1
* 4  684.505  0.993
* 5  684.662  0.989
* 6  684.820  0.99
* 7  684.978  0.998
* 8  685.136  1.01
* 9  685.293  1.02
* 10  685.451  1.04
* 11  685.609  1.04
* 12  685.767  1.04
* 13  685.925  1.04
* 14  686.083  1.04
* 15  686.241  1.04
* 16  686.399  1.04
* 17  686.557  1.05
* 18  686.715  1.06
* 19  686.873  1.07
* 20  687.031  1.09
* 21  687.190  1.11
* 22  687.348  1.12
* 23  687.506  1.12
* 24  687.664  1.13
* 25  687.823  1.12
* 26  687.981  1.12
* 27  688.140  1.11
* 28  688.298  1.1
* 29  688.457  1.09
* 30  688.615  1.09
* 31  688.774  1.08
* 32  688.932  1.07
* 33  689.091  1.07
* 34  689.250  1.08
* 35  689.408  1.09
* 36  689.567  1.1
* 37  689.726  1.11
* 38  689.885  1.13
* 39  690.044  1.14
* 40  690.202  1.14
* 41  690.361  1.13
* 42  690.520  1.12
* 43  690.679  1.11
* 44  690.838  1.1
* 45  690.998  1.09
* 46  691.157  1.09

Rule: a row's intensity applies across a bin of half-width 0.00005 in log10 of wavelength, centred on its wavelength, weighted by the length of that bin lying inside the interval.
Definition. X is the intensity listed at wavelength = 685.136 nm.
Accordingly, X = 1.01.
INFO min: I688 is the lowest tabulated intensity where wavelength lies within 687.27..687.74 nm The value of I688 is 1.12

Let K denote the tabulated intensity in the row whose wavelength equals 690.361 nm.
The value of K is 1.13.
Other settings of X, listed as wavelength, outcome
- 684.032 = 1.02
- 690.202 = 1.14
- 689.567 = 1.1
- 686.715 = 1.06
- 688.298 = 1.1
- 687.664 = 1.13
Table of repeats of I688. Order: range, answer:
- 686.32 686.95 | 1.04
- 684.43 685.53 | 0.989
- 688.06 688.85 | 1.08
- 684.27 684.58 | 0.993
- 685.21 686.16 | 1.02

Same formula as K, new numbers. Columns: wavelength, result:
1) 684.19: 1.01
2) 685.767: 1.04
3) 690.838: 1.1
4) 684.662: 0.989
